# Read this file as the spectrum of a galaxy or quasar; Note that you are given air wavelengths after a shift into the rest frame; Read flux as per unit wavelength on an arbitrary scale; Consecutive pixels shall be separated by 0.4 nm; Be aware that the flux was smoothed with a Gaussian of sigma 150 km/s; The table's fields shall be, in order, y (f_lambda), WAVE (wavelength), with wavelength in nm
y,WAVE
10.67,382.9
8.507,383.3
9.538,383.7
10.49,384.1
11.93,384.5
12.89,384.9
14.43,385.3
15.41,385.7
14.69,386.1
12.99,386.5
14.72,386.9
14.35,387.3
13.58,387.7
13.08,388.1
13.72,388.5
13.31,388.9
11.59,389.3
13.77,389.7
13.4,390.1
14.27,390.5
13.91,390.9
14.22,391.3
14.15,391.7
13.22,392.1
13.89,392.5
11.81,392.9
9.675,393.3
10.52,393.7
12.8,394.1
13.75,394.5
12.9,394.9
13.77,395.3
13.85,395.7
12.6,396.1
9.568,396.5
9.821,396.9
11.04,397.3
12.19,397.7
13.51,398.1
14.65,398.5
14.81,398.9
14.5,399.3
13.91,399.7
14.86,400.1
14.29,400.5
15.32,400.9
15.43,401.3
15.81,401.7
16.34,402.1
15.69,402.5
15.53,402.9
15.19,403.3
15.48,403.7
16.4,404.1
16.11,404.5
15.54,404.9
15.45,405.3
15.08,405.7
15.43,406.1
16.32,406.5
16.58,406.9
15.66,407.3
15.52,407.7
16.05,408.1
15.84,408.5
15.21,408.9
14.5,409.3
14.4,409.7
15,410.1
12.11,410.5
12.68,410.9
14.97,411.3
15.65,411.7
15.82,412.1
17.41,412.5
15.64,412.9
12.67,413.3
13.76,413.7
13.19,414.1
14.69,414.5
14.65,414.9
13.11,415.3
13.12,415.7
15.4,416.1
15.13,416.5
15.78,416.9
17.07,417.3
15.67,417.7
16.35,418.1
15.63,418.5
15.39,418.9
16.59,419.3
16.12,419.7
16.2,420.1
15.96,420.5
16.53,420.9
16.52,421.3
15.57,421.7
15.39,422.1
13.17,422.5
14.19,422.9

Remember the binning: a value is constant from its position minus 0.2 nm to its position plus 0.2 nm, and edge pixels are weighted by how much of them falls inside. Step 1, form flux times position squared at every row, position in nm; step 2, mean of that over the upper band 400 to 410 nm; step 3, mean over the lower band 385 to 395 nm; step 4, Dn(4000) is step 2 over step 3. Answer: 1.3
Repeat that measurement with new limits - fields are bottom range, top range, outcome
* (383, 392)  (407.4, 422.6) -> 1.32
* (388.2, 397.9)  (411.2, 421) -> 1.36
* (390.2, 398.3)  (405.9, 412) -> 1.29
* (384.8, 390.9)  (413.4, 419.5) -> 1.26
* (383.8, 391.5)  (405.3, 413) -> 1.26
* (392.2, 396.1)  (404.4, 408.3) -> 1.33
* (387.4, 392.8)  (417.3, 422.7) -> 1.36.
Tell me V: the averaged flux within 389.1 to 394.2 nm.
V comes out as 12.9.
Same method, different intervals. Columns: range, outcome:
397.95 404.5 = 15.2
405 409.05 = 15.7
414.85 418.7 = 15.2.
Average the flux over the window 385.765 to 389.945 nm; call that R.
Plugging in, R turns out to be 13.6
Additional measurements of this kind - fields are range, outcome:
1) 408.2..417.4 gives 14.7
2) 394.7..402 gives 13.5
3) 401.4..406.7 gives 15.7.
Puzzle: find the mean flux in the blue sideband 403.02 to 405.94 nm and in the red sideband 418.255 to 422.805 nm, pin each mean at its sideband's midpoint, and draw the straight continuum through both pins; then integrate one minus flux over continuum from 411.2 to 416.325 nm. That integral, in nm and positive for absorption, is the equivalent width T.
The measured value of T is 0.34 nm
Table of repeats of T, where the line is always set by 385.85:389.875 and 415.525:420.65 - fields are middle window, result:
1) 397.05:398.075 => 0.17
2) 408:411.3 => 0.15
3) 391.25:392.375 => 0.00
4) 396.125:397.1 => 0.27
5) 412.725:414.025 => 0.13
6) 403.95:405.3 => -0.10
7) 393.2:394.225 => 0.22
